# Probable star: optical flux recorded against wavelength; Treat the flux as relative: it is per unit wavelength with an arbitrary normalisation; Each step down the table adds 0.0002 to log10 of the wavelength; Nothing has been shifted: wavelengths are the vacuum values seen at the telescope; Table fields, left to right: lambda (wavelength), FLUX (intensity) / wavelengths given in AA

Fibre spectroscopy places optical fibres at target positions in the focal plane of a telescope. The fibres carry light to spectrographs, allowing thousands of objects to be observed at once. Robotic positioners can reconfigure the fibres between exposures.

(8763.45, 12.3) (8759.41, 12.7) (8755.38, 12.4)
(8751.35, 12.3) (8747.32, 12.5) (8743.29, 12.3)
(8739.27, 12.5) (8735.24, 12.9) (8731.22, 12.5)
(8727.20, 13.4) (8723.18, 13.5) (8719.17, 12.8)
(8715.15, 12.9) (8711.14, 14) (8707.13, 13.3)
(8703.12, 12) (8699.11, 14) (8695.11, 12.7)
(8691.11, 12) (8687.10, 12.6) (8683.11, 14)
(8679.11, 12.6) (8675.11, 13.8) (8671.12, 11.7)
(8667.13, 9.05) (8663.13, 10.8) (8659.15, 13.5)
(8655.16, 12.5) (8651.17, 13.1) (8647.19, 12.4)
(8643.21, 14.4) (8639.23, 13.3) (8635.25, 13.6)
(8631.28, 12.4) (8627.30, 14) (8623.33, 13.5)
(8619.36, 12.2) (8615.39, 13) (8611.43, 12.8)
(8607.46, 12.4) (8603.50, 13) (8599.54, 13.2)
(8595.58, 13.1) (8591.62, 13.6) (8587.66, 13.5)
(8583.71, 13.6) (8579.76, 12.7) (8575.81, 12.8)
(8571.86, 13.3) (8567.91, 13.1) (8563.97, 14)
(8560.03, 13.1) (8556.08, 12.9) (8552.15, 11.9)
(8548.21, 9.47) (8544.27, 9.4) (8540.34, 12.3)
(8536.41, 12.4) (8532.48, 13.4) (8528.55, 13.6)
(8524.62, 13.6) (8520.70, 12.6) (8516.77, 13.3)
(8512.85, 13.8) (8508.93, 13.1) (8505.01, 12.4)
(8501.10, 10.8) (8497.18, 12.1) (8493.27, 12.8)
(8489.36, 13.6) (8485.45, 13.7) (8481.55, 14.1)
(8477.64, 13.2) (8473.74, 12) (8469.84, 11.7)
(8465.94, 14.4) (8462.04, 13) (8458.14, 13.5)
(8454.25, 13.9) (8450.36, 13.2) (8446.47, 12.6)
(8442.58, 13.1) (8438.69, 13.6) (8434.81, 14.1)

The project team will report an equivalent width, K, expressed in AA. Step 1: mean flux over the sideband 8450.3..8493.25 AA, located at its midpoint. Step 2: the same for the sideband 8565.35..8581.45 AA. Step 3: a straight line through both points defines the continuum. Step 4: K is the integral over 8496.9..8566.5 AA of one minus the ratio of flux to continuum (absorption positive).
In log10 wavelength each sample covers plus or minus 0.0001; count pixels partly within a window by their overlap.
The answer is 3.5 AA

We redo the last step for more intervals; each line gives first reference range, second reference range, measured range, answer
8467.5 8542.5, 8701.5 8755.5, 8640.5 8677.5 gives 1.3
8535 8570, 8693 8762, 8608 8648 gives -2.4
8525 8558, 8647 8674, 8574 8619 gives -4.1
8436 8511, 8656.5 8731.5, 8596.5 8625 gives -0.1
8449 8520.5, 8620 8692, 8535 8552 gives 2.6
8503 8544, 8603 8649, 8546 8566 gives 1.1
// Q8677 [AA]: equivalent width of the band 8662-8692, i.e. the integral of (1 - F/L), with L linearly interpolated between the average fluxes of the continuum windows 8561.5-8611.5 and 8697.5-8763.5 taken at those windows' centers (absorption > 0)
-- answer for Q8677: 2.0 AA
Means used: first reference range 13.2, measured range 12.1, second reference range 12.8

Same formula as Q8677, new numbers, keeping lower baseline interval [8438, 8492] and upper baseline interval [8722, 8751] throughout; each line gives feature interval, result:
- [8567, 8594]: -0.41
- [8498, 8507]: 1.03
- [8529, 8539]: 0.11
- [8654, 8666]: 0.81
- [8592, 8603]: -0.16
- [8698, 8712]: -0.46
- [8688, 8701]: -0.04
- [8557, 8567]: -0.28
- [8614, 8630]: -0.23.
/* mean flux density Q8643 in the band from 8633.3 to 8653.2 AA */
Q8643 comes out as 13.4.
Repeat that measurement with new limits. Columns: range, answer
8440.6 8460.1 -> 13.3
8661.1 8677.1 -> 11.3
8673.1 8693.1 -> 13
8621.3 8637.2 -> 13.4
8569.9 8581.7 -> 12.9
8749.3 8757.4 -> 12.4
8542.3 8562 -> 11.4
